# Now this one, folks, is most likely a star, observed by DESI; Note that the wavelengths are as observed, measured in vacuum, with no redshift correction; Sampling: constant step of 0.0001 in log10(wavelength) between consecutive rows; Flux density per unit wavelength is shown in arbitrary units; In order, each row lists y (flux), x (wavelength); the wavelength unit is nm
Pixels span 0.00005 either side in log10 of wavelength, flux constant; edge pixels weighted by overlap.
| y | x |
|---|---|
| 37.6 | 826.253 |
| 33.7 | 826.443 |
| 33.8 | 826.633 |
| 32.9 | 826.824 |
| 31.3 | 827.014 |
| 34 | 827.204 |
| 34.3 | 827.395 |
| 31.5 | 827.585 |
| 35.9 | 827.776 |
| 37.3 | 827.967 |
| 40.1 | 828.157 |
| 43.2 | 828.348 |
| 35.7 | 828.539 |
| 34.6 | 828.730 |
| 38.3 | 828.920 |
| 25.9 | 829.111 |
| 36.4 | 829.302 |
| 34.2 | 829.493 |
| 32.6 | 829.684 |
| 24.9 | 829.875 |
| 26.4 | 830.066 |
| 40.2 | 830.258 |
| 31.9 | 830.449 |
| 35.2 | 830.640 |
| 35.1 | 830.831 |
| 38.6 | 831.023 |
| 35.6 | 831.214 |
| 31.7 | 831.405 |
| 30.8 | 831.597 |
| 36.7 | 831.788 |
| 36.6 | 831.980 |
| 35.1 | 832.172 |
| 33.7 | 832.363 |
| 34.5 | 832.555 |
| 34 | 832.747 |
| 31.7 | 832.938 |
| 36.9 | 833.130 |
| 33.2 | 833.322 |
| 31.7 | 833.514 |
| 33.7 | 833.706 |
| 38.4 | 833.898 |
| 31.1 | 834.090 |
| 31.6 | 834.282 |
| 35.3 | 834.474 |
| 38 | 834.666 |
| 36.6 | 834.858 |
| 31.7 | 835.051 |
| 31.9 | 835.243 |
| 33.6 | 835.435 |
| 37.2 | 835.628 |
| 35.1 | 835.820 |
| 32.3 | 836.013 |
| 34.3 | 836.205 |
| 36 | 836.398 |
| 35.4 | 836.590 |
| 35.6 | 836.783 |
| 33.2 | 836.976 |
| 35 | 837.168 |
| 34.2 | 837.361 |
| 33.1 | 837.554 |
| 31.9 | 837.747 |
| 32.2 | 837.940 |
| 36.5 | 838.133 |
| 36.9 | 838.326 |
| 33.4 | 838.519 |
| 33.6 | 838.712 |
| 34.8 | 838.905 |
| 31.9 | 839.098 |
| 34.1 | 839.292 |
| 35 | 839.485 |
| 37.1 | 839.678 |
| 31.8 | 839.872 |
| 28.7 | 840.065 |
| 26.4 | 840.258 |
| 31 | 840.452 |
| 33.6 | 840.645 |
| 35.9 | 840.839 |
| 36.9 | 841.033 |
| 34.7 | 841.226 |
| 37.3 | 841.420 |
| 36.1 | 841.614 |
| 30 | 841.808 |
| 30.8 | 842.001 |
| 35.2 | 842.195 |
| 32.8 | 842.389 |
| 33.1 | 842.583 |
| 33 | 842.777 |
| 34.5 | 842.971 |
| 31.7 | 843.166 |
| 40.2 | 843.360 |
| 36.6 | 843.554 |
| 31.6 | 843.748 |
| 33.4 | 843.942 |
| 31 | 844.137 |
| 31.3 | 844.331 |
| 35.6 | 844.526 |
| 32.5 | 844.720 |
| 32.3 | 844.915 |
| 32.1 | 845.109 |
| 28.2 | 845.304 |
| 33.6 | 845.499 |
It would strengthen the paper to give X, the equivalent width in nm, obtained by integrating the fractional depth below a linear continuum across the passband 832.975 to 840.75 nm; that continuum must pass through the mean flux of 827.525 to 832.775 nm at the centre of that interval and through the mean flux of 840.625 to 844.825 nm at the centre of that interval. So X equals 0.09 nm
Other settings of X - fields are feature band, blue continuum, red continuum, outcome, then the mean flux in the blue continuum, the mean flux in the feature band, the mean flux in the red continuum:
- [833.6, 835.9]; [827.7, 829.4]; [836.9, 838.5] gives 0.022 nm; 36.4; 34.5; 34.1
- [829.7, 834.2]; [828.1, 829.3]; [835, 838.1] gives 0.189 nm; 36.2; 33.8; 34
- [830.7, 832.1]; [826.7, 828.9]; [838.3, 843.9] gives 0.003 nm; 35.6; 35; 33.7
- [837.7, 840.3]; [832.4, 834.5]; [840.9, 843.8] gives 0.062 nm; 33.8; 33.3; 34.4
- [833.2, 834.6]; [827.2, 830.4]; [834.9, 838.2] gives 0.019 nm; 34.4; 33.7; 34.1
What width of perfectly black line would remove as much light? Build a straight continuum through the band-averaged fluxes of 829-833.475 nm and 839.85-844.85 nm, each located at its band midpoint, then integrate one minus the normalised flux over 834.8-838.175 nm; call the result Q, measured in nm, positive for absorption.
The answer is -0.07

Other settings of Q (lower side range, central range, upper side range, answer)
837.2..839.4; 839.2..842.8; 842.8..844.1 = 0.085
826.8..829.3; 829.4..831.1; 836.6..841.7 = 0.083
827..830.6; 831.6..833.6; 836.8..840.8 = -0.022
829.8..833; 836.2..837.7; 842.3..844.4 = -0.037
